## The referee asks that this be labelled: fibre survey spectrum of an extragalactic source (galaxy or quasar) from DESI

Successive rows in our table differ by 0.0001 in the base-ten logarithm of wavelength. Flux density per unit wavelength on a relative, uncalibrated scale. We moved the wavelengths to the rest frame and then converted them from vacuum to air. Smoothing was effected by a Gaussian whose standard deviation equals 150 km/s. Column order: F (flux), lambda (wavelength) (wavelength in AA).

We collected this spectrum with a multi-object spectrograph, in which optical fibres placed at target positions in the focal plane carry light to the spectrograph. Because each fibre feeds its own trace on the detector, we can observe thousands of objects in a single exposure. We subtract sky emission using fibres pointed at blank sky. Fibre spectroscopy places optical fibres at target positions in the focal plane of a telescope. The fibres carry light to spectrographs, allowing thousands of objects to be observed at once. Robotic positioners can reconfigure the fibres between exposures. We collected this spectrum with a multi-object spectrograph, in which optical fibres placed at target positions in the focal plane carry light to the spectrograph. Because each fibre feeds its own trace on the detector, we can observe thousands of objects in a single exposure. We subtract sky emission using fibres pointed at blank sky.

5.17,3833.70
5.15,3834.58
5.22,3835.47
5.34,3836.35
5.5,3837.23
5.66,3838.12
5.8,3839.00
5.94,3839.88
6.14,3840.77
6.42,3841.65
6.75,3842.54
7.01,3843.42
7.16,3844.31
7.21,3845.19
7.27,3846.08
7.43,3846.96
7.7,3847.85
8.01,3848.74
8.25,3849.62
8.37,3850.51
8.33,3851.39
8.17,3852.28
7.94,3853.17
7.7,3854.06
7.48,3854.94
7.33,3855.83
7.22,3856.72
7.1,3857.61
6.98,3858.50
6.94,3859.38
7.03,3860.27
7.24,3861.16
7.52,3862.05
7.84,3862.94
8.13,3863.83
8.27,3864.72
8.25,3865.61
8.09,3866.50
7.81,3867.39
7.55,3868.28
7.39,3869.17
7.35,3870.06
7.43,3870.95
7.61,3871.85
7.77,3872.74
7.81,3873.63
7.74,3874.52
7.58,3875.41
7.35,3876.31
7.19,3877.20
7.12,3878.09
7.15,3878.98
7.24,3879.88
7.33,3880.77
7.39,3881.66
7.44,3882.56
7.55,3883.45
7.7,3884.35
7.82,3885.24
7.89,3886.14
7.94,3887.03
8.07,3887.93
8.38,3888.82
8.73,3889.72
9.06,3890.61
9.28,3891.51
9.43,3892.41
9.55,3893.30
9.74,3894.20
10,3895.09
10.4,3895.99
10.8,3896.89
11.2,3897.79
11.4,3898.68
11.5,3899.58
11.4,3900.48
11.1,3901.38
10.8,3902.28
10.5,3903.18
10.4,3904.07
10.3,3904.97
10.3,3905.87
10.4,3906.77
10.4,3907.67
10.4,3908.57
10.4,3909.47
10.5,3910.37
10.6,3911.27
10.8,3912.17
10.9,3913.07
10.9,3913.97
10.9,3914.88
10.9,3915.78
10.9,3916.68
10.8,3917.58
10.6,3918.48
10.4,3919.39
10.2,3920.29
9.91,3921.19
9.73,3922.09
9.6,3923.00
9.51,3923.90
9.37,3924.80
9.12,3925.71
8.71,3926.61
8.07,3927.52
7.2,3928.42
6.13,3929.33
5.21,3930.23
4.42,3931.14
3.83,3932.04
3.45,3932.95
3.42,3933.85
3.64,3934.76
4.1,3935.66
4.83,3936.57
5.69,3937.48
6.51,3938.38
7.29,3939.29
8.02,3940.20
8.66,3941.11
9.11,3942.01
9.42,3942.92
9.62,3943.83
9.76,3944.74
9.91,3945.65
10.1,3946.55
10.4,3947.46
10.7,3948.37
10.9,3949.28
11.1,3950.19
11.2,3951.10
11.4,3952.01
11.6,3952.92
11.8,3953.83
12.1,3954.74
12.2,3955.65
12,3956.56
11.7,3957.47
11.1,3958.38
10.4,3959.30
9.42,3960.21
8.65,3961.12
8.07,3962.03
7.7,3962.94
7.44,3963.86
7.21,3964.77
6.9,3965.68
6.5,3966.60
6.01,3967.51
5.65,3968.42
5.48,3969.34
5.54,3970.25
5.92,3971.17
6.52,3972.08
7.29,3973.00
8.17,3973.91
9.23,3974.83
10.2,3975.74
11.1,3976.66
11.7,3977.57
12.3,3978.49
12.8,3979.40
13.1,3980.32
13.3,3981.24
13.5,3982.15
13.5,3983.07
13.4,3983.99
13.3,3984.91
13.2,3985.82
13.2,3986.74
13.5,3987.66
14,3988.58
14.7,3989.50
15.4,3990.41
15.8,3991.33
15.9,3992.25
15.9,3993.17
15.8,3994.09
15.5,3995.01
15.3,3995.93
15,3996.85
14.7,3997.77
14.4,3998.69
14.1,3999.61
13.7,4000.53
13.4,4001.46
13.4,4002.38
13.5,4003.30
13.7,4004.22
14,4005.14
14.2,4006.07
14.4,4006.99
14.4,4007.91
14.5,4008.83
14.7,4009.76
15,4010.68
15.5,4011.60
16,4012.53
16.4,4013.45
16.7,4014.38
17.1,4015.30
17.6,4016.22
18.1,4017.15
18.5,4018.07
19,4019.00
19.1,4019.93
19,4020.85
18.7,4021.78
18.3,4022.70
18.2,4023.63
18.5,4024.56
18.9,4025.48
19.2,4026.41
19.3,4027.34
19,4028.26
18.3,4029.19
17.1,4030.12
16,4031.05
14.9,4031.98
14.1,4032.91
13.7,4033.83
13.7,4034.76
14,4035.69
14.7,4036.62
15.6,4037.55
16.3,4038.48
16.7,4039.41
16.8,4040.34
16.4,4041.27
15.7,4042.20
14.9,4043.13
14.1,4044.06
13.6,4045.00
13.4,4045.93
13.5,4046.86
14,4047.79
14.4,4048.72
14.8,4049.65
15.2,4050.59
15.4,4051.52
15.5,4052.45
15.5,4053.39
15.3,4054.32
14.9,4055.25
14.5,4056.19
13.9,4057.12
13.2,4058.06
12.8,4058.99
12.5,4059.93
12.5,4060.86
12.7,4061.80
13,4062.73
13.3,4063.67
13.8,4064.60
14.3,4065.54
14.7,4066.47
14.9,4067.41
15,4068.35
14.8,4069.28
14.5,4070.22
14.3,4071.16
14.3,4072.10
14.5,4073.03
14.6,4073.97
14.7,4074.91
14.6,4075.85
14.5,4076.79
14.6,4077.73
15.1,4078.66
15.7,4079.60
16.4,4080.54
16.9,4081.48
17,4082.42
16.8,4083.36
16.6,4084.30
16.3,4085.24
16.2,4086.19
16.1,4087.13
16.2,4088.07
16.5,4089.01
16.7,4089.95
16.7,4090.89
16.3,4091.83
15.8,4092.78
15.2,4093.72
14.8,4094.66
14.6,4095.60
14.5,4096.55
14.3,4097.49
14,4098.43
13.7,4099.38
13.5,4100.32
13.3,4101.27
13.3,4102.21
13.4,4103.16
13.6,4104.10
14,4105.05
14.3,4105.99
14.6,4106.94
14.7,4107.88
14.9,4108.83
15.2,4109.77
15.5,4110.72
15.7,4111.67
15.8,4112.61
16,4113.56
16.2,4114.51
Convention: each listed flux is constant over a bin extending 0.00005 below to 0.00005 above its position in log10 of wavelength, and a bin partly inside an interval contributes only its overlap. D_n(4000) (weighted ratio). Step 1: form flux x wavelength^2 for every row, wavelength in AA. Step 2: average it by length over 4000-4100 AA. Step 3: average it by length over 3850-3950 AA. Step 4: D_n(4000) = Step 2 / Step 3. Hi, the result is 1.9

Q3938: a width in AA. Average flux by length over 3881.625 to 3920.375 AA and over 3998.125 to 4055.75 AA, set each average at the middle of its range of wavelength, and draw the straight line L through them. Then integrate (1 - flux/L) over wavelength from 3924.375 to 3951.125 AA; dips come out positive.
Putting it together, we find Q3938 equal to 9.4 AA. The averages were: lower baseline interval 9.94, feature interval 7.61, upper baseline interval 15.8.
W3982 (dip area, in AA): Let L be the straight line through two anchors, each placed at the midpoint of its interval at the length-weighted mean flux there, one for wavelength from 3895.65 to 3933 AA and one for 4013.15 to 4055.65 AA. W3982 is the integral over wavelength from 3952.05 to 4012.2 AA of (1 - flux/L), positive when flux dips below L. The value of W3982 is 7.2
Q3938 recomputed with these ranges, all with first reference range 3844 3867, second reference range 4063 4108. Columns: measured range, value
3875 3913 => -1.7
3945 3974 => 4.8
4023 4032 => -3.4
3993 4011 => -3.1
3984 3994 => -2.2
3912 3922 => -1.1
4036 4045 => -1.3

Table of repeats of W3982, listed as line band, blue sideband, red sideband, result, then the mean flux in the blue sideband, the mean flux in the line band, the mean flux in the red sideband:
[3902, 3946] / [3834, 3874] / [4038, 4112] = 3.9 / 7.21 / 8.69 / 14.8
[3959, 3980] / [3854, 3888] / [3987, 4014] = 7.6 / 7.54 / 8.29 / 14.7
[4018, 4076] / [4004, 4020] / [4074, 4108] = 0.9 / 16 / 15.4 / 15.1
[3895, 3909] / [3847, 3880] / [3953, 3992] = -3.4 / 7.62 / 10.7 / 10.5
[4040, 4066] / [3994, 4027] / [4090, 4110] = 1.9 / 16.1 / 14.3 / 14.5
